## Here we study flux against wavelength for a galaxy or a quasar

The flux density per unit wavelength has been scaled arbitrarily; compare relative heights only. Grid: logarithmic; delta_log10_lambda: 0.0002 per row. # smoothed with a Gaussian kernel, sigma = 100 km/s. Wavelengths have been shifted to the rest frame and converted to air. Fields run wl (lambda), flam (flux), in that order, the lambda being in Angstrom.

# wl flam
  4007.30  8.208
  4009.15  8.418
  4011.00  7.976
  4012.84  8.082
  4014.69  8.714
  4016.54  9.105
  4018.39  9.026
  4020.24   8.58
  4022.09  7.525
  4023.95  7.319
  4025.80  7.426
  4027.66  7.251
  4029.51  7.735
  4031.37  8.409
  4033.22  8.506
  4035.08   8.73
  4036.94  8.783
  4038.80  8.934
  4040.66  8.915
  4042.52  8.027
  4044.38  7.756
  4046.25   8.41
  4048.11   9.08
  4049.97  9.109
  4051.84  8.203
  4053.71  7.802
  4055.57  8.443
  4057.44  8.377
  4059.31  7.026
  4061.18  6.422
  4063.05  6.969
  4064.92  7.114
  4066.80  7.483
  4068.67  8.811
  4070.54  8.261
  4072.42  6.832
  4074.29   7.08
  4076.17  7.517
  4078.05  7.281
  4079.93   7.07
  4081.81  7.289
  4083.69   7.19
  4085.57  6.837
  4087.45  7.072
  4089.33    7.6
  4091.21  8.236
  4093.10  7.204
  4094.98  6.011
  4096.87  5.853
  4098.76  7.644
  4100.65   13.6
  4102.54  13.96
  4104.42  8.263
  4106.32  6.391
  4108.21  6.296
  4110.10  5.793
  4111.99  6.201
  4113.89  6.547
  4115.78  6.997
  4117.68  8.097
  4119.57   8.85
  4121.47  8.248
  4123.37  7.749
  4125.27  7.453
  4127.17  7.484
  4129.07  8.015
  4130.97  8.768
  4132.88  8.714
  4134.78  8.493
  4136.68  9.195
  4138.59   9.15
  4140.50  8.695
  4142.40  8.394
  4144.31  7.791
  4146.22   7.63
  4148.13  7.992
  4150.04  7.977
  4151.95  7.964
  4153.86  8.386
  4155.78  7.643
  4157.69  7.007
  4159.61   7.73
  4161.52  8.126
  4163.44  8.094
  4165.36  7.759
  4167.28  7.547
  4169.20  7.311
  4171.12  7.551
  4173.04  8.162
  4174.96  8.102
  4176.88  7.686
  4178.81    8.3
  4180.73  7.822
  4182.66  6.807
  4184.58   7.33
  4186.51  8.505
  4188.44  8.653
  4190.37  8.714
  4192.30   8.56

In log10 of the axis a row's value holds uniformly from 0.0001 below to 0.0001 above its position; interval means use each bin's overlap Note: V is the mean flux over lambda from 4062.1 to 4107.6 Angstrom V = 7.8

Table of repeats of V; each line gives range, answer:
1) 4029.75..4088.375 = 7.86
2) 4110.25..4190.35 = 7.91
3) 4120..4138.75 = 8.31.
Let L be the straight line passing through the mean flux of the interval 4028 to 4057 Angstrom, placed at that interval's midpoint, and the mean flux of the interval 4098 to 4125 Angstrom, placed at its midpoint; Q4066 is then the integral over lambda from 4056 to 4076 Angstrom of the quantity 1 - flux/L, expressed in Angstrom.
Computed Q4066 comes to 2.1 Angstrom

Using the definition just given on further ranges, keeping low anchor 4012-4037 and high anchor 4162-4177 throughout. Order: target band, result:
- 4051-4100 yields 4.0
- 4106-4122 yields 1.8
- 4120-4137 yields -0.7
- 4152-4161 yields 0.1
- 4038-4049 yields -0.5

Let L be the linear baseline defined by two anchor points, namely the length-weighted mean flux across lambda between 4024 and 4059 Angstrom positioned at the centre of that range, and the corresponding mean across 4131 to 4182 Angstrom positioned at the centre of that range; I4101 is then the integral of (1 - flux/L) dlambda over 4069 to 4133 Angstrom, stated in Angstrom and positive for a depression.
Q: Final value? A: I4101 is 3.5 Angstrom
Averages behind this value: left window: 8.28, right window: 8.05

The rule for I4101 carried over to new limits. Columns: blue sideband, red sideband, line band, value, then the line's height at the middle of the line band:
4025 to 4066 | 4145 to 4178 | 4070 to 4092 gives 1.8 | 7.98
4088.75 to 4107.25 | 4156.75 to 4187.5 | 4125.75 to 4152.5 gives -0.7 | 8.08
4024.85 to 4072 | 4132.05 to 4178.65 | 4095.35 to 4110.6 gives -0.8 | 8.06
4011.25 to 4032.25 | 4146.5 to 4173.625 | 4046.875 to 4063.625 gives 0.1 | 8.03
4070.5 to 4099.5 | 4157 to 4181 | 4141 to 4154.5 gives -0.7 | 7.63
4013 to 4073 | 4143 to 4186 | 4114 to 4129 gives 0.2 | 7.89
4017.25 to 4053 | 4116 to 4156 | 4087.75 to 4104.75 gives -0.9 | 8.25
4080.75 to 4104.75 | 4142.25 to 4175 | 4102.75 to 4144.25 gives 0.6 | 8.03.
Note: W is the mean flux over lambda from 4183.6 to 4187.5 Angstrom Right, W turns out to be 7.92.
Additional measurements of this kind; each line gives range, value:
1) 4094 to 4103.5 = 9.41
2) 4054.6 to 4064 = 7.45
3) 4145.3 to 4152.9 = 7.89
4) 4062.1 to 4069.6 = 7.59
